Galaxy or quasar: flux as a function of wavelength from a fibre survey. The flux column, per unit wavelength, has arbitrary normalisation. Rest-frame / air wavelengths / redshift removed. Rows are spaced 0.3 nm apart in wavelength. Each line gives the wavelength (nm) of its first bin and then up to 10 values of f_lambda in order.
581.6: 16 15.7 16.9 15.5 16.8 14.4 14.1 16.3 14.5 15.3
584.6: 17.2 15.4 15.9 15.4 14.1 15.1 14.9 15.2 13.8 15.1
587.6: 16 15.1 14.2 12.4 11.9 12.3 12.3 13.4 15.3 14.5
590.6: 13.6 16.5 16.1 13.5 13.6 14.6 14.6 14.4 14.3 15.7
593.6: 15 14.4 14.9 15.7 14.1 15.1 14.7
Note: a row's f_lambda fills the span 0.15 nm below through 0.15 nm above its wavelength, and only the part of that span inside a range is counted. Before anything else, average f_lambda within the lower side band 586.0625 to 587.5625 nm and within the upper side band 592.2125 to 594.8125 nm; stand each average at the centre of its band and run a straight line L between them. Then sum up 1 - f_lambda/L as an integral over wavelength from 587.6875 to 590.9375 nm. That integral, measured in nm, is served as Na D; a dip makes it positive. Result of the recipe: 0.25 nm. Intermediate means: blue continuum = 14.9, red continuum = 14.8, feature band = 13.7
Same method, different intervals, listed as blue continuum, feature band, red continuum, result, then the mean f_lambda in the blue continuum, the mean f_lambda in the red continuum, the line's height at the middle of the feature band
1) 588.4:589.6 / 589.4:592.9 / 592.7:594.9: -0.27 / 12.3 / 14.9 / 13.4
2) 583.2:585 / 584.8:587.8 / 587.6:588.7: -0.08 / 15.4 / 14.1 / 14.7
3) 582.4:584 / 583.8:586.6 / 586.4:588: -0.03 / 15.3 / 15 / 15.2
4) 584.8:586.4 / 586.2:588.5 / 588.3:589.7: -0.17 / 15.1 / 12.4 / 13.7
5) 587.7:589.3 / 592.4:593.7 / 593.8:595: -0.03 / 13.2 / 14.8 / 14.4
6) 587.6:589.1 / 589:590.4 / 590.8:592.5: 0.05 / 13.6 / 14.8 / 14.1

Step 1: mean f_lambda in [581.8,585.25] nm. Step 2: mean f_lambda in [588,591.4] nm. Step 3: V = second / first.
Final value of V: 0.89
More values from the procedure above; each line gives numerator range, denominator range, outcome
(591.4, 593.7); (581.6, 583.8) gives 0.92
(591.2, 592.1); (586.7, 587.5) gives 0.96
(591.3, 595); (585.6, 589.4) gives 1.03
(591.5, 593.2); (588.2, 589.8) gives 1.13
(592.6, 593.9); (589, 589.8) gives 1.17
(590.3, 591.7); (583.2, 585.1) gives 0.96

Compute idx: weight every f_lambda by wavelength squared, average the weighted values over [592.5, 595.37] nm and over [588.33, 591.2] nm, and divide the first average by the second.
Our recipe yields 1.10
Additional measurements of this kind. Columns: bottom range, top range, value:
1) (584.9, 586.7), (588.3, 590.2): 0.87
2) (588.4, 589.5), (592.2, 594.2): 1.22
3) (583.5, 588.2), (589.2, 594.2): 0.97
